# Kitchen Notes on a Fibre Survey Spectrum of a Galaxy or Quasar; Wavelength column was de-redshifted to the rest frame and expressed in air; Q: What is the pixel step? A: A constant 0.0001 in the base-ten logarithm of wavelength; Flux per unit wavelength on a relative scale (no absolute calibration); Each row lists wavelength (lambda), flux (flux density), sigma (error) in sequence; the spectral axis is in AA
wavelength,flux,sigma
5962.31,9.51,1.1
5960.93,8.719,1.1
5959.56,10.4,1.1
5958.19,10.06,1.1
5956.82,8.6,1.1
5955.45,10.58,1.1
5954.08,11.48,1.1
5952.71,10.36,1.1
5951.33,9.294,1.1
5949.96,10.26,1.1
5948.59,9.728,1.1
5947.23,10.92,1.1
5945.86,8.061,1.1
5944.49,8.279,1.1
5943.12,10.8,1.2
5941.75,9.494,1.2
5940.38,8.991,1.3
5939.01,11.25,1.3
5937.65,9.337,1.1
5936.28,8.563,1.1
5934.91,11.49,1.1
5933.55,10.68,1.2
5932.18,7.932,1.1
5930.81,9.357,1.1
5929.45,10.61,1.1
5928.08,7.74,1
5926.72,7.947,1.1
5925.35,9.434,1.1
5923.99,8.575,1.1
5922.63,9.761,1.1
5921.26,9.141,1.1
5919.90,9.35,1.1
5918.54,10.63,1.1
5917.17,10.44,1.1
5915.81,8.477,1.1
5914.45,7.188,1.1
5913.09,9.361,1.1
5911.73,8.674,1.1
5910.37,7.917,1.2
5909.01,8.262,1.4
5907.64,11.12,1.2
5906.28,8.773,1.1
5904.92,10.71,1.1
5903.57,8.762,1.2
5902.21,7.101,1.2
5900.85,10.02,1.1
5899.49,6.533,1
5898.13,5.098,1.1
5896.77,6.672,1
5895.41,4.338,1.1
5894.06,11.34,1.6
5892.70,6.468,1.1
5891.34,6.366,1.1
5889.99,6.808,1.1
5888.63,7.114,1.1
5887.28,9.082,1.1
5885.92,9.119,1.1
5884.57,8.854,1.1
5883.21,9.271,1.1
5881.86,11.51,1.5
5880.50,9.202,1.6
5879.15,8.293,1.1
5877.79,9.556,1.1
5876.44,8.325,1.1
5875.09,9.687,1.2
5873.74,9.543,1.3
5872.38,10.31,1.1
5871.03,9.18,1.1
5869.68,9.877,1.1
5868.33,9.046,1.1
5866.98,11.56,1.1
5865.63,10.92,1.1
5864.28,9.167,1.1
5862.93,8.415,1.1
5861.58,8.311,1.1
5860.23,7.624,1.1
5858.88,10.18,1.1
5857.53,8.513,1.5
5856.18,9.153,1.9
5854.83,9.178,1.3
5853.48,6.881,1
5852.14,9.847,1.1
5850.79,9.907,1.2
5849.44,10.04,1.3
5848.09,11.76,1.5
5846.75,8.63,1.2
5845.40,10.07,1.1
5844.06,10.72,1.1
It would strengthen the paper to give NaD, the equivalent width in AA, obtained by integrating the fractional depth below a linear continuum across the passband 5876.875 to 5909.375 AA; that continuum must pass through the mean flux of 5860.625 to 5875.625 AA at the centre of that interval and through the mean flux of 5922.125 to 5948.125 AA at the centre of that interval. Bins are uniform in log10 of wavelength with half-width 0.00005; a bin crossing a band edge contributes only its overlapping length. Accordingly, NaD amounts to 4.06 AA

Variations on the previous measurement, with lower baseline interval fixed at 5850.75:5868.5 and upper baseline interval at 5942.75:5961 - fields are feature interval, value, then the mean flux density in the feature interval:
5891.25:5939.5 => 4.1 AA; 8.78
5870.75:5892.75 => 1.2 AA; 8.8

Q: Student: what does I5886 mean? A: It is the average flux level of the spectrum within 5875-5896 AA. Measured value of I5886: 8.44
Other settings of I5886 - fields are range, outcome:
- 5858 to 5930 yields 8.82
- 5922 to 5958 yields 9.6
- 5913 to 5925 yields 9.22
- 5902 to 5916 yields 8.83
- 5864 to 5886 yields 9.64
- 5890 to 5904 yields 7.22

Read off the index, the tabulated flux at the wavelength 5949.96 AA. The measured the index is 10.26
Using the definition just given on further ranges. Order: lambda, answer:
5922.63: 9.761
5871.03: 9.18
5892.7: 6.468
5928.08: 7.74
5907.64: 11.12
